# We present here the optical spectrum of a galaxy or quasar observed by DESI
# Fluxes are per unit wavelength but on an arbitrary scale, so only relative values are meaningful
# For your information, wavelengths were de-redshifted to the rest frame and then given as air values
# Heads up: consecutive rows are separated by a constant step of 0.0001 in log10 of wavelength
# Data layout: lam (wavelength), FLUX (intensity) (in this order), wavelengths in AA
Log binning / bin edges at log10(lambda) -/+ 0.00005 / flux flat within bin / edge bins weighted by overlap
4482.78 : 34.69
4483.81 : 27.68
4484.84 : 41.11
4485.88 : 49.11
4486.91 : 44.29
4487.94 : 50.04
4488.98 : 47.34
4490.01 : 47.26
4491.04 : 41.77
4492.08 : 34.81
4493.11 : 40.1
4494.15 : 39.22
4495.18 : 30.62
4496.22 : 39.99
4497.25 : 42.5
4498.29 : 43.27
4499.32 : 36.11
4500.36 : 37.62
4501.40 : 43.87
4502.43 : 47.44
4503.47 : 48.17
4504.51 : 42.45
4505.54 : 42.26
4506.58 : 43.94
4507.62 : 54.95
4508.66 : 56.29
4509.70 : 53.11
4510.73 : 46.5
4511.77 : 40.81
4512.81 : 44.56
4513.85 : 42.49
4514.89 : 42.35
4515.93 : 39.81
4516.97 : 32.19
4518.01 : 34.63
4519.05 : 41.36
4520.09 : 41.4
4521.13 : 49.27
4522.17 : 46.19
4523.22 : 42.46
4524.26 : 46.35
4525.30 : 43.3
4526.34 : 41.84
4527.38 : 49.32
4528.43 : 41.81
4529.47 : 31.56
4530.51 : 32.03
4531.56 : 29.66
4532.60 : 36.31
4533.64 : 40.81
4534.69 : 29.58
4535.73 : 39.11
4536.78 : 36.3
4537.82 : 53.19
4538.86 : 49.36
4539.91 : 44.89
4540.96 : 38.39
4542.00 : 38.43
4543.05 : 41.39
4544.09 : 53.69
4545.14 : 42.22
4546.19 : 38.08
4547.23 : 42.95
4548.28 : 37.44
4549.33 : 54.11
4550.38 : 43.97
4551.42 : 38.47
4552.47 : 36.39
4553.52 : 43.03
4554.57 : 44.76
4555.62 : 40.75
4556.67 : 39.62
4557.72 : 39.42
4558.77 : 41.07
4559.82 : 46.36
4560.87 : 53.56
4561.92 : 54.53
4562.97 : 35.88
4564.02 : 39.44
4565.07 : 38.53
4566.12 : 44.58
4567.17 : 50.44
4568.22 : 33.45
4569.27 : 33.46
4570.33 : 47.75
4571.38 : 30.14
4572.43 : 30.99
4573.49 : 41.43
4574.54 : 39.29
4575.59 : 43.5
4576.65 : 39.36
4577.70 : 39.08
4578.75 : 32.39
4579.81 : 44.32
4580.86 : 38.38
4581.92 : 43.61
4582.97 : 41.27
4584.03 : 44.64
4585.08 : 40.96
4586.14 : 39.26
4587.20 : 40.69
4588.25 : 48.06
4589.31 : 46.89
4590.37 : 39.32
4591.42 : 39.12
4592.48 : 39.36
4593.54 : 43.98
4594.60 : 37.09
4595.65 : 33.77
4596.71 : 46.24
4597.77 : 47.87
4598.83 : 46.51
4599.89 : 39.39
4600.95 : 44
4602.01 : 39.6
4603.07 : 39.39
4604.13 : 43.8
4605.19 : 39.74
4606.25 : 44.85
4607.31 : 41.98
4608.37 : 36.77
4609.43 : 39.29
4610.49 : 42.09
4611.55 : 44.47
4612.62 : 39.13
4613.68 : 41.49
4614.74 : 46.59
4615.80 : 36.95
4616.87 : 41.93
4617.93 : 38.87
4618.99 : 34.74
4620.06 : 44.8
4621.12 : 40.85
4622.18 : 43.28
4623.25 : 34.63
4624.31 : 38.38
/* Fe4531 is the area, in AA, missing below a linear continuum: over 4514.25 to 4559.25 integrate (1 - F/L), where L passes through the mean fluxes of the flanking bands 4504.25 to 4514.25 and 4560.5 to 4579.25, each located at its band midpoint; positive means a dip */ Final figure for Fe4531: 2.8 AA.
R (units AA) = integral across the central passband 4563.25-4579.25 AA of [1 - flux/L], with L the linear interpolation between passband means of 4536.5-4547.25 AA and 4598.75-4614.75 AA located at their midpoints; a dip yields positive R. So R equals 1.4 AA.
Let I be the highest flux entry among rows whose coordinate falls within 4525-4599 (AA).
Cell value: 54.53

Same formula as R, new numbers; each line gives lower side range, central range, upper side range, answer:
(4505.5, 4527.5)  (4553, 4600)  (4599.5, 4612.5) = 0.9 AA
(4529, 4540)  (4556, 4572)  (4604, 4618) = -1.0 AA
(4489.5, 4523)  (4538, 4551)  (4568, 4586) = -1.0 AA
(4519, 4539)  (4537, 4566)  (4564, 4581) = -2.3 AA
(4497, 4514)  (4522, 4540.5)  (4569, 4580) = 0.8 AA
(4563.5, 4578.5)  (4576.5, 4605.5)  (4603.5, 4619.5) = -1.0 AA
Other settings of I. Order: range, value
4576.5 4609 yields 48.06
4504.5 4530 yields 56.29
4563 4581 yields 50.44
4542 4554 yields 54.11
